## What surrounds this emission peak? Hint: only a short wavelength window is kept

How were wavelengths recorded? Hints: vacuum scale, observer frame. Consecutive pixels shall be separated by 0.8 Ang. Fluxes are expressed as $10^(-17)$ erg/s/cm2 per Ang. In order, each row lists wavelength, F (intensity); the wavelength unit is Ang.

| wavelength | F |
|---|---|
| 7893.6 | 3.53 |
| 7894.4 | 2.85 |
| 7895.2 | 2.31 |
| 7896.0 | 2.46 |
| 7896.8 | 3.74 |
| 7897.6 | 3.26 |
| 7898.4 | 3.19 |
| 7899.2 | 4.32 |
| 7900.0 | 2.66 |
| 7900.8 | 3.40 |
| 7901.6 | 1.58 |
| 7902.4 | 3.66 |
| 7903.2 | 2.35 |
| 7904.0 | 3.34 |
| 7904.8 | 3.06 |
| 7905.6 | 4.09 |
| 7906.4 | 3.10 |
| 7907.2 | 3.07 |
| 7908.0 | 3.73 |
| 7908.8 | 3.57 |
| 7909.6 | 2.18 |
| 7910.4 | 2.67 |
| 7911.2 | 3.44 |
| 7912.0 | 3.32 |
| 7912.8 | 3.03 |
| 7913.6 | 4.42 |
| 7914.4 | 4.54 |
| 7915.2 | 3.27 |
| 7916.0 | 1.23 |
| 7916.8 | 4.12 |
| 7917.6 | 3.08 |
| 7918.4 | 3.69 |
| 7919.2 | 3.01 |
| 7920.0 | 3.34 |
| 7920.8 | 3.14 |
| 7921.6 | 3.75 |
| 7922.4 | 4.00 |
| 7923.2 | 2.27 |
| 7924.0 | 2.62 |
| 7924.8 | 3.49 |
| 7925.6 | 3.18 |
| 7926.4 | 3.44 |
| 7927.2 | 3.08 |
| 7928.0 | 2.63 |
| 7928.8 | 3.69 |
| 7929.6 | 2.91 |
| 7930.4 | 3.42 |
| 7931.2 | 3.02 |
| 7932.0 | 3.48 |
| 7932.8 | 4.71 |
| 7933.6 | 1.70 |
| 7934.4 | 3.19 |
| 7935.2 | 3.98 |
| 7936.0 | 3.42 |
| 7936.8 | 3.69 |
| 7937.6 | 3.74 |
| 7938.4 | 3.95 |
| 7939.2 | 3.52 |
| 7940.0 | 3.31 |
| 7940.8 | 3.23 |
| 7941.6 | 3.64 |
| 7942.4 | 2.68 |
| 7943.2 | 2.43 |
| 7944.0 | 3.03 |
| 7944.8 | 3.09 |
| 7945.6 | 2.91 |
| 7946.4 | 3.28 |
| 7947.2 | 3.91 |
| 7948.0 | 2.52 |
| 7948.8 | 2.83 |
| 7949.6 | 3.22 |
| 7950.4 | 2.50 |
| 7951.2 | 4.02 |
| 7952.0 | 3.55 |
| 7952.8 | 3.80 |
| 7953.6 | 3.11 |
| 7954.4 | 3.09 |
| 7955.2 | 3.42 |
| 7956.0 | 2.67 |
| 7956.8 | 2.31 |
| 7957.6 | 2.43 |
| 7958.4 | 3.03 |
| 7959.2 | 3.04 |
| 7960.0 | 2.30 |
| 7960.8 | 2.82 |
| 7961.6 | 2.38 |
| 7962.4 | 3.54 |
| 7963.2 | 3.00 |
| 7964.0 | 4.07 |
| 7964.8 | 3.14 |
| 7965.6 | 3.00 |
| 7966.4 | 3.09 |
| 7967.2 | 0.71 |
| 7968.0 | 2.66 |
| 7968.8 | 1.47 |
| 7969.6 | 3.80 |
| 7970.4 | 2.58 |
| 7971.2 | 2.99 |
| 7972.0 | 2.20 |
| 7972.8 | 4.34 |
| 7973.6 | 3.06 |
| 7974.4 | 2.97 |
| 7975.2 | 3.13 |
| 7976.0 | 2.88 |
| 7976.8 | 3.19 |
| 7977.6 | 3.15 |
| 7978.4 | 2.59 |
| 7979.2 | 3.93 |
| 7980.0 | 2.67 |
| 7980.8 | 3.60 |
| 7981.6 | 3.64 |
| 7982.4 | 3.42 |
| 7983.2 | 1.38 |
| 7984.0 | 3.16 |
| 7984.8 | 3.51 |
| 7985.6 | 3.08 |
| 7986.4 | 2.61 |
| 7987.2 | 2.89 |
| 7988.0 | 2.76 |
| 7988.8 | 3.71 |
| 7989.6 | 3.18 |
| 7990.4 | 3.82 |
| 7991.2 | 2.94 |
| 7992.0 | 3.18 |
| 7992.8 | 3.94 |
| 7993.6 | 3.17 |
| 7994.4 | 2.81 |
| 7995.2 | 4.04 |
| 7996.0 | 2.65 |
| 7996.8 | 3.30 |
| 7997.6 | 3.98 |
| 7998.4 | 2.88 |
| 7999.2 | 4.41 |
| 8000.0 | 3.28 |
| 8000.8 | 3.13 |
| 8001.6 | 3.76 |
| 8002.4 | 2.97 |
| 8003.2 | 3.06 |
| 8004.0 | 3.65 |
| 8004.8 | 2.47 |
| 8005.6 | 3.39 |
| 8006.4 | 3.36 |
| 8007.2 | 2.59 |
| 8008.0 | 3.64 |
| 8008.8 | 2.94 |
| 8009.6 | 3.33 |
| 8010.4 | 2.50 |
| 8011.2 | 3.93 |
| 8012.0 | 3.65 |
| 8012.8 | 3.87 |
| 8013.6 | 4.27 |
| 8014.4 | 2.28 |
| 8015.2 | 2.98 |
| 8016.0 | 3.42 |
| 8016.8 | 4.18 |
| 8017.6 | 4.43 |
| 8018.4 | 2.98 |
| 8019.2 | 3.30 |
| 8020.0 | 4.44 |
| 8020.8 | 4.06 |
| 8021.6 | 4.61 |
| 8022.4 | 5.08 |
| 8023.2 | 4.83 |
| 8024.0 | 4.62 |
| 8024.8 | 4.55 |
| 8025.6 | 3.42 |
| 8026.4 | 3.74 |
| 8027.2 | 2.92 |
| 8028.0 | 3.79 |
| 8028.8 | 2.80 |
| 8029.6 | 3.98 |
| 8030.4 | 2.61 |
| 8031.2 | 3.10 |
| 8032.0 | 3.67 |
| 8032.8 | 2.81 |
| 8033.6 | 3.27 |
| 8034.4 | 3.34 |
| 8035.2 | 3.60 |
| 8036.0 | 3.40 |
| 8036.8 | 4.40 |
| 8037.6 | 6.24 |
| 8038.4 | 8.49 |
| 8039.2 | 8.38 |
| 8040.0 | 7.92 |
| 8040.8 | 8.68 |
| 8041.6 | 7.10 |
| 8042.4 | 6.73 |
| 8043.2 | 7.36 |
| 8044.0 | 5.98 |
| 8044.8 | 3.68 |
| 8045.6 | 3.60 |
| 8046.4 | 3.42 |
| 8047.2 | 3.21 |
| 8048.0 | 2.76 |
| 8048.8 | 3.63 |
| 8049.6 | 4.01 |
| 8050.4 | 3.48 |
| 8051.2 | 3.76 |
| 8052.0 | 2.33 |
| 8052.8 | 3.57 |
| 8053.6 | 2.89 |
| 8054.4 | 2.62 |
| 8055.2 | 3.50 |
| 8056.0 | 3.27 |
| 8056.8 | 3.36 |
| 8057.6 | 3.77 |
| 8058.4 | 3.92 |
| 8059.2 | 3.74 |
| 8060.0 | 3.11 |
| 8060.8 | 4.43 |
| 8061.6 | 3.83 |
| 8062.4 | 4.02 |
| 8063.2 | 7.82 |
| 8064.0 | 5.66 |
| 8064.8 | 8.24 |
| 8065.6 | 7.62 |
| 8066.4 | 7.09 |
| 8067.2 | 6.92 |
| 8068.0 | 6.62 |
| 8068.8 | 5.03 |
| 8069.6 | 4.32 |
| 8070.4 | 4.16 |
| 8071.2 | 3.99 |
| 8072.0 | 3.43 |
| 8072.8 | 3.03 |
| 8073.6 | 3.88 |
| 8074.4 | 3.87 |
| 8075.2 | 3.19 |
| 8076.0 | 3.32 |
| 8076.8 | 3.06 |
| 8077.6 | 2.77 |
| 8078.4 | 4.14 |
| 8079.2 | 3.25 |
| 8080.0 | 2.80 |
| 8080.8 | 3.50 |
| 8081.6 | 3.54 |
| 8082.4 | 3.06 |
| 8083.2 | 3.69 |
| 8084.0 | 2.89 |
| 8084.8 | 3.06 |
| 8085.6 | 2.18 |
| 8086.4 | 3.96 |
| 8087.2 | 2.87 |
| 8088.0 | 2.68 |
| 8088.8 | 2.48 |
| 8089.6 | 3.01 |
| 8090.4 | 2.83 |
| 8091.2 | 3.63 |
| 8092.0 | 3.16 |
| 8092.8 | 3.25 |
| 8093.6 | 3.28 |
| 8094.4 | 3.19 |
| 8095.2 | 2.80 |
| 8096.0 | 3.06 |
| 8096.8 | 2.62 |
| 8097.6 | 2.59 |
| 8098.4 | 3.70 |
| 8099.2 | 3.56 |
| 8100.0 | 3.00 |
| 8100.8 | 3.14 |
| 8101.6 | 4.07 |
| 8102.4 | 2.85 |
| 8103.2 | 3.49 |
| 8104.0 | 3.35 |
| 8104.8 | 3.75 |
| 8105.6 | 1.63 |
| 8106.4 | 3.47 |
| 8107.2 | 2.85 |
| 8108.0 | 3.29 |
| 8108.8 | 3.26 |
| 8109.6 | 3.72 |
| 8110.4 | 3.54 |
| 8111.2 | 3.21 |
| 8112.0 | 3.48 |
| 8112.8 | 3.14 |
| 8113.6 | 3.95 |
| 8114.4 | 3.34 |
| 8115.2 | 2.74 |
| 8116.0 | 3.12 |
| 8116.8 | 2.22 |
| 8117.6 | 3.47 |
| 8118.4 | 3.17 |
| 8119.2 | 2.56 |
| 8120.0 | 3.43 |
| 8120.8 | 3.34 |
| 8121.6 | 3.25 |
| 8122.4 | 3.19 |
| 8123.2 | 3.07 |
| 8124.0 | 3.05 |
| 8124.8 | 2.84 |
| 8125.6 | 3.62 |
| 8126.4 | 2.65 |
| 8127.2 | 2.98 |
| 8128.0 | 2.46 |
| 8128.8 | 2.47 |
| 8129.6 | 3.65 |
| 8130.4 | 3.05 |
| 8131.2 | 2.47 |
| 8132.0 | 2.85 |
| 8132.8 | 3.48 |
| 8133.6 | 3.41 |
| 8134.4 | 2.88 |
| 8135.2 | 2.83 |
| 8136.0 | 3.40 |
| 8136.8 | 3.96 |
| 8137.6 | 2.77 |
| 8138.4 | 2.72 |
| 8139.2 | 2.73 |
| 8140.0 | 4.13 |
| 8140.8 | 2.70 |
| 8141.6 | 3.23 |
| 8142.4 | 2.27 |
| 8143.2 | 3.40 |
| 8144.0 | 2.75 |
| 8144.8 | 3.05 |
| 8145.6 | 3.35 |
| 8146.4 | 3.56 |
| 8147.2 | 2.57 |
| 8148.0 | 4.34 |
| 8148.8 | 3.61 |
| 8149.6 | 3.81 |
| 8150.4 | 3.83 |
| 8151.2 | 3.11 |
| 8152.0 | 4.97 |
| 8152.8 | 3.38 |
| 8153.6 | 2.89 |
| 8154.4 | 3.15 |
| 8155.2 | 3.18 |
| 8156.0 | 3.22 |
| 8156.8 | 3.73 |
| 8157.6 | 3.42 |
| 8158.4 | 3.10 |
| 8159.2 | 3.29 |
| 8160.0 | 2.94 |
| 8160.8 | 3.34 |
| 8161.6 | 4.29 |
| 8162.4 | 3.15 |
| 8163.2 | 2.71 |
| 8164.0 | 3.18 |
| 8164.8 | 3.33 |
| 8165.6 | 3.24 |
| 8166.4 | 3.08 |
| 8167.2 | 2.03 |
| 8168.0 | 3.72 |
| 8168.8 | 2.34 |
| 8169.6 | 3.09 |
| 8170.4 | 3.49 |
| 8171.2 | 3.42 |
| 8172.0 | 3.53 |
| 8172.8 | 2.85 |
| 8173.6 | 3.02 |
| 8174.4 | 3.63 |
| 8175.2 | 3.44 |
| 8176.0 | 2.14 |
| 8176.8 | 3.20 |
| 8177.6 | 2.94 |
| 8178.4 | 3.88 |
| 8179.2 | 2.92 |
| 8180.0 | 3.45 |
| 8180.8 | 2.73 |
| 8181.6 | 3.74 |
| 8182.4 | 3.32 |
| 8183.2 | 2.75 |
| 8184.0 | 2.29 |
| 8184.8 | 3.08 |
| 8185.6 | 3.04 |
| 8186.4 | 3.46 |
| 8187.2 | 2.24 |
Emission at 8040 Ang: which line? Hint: H-alpha 6563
